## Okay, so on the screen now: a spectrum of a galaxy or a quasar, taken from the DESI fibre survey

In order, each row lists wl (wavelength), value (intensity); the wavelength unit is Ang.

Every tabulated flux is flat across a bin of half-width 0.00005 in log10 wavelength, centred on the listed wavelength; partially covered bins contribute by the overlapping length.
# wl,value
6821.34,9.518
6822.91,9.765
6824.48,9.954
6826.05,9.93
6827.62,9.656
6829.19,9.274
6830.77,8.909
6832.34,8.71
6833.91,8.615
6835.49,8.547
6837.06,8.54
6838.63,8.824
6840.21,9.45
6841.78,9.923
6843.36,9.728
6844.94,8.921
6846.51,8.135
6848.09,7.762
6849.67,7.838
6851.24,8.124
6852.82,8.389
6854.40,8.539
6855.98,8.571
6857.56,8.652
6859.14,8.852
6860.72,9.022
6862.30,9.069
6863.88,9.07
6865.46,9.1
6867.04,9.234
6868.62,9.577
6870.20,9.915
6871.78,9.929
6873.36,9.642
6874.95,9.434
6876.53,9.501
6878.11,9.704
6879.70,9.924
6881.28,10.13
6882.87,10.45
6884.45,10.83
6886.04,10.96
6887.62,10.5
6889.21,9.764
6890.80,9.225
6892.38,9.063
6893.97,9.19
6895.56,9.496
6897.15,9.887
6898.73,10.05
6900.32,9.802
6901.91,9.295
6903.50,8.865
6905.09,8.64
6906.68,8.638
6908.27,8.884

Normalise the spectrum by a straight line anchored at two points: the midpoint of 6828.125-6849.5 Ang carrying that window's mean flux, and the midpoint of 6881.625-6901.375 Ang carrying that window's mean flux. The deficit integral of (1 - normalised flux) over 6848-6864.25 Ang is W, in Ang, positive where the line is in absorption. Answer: 1.2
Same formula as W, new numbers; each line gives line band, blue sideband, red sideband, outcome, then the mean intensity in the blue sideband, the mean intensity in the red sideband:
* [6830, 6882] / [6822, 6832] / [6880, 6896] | 3.8 Ang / 9.54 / 9.97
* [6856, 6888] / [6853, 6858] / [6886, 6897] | -2.0 Ang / 8.55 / 9.67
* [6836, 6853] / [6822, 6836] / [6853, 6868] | 0.7 Ang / 9.28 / 8.89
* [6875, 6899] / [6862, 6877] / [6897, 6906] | -1.2 Ang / 9.46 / 9.39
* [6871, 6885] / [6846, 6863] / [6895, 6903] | -1.3 Ang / 8.45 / 9.69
